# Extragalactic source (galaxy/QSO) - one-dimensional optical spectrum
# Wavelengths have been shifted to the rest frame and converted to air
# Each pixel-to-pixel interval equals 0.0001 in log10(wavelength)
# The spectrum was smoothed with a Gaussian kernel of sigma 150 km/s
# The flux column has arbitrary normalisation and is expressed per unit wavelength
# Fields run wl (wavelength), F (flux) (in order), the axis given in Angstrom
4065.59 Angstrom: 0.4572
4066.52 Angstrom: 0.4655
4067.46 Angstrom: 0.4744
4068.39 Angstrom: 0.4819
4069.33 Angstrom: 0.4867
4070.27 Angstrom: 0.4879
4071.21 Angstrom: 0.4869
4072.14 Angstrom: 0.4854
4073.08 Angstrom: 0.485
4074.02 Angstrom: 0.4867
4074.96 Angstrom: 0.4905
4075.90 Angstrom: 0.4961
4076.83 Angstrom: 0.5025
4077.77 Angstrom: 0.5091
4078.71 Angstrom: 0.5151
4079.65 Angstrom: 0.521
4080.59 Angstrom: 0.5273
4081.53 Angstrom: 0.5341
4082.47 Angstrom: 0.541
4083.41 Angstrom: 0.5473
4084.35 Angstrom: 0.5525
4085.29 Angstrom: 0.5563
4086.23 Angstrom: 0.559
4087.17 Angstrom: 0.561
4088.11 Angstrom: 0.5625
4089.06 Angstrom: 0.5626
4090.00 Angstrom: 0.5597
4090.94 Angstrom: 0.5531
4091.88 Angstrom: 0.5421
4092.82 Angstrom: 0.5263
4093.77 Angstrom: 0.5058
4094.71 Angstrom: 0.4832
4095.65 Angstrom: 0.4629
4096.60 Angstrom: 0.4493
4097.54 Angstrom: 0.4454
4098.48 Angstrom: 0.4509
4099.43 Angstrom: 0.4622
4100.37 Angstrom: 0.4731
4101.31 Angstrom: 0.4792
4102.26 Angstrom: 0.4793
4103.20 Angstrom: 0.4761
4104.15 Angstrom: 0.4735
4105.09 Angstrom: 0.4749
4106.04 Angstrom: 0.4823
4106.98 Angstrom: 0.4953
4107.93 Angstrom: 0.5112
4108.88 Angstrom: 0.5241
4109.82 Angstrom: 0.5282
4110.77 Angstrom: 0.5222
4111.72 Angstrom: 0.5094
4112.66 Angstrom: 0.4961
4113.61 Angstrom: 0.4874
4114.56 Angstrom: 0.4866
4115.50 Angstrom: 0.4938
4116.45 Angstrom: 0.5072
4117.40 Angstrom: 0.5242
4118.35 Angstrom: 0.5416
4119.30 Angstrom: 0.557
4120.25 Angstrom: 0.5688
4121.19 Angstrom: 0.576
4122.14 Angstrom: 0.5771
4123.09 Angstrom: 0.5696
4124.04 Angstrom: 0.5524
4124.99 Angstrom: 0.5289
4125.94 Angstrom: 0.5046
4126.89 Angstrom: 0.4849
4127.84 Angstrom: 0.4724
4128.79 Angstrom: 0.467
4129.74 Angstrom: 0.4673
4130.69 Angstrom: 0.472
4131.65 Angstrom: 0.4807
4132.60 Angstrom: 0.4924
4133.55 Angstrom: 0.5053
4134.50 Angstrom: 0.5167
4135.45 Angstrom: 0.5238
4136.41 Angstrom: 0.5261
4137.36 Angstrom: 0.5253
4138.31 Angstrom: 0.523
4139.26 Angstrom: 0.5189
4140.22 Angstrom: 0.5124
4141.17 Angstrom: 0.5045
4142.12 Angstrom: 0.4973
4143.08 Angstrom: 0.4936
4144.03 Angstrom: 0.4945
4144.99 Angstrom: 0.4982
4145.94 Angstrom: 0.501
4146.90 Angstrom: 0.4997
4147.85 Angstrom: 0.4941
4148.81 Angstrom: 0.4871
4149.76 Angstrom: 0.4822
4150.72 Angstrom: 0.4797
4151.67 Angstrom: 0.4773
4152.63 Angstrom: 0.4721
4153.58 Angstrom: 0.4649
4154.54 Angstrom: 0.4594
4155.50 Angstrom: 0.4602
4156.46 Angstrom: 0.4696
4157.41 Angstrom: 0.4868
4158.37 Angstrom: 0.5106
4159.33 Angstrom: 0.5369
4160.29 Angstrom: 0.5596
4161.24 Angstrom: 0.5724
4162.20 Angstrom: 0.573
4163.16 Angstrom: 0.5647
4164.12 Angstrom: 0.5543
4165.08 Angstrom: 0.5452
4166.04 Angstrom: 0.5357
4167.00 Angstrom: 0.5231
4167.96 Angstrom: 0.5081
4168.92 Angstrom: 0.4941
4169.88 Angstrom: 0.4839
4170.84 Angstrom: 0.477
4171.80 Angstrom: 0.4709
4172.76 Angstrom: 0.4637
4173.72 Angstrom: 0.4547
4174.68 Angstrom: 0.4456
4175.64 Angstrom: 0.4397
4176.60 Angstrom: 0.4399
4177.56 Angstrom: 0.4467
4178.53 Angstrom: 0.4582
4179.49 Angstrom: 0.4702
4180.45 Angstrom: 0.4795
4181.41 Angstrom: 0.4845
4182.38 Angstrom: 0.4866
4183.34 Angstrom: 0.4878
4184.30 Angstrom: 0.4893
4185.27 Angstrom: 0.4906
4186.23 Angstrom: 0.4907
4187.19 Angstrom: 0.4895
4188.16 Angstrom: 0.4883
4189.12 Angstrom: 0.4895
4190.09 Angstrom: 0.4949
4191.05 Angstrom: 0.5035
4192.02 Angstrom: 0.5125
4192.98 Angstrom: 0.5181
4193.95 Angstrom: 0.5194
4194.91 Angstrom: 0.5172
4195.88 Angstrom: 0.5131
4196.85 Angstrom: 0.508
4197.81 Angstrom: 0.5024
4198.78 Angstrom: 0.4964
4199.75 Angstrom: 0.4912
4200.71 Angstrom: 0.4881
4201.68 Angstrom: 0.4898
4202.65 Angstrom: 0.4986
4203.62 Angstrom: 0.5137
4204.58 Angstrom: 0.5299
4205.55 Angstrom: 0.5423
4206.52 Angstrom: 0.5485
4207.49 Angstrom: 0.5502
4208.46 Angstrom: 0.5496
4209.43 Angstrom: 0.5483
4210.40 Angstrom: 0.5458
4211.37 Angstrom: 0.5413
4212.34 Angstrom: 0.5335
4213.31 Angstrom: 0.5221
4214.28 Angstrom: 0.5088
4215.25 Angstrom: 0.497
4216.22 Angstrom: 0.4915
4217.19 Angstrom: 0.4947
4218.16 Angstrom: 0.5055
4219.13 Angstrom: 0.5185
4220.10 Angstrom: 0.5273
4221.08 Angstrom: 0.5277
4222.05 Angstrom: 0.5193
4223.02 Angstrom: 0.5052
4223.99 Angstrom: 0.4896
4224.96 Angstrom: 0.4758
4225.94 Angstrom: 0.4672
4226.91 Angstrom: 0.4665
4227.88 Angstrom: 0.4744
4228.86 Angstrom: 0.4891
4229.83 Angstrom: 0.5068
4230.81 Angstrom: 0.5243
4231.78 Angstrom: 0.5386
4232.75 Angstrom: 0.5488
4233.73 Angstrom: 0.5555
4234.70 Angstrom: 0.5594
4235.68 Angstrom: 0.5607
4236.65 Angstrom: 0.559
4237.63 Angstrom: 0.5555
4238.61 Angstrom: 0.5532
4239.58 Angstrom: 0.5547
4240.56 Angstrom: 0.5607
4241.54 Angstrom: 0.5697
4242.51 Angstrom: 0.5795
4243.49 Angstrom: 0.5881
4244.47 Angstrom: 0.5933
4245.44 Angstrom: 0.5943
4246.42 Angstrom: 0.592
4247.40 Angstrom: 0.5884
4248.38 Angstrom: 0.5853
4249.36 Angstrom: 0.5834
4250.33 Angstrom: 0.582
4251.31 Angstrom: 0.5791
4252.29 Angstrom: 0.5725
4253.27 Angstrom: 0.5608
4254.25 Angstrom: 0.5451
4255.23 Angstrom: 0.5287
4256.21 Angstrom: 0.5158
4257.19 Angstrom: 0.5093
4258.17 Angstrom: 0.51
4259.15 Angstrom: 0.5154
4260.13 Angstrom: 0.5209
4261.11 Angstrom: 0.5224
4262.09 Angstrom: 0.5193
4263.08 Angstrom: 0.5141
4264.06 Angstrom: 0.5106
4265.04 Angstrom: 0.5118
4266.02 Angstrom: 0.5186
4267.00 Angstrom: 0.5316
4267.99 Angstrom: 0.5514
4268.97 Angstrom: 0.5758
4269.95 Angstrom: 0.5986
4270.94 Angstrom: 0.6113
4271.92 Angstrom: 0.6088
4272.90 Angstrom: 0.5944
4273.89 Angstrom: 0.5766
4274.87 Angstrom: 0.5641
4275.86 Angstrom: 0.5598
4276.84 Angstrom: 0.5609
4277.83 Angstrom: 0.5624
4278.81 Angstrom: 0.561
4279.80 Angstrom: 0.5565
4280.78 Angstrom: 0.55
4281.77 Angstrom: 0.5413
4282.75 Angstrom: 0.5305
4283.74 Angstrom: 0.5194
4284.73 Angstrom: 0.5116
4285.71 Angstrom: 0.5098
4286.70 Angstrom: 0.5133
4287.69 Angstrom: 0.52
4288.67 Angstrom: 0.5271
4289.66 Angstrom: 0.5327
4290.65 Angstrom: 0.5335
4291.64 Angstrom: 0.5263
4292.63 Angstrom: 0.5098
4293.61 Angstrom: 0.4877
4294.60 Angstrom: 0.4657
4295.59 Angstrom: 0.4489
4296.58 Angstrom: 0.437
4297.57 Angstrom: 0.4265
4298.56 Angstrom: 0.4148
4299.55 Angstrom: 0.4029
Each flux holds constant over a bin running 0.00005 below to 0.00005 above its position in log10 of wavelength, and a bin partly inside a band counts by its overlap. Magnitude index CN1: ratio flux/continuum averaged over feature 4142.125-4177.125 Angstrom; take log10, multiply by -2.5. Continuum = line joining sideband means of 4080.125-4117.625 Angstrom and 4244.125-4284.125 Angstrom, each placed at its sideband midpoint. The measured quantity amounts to 0.062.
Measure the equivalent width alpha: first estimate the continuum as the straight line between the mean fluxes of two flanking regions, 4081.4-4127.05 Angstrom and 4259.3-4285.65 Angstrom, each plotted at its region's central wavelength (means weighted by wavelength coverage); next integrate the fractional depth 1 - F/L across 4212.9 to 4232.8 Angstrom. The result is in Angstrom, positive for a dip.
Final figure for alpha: 1.3 Angstrom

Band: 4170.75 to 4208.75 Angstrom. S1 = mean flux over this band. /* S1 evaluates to 0.493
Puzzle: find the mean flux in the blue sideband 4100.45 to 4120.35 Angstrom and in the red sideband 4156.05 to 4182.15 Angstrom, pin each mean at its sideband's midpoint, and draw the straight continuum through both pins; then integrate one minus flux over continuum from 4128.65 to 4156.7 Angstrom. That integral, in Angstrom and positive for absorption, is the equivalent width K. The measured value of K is 0.4 Angstrom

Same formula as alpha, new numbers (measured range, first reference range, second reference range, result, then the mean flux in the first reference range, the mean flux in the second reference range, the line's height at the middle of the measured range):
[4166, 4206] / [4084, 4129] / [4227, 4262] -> 3.3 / 0.513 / 0.55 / 0.534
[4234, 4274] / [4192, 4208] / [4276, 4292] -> -2.2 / 0.514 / 0.535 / 0.528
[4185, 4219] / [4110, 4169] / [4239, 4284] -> 1.4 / 0.511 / 0.556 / 0.534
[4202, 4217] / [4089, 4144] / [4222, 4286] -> 0.2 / 0.506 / 0.545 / 0.533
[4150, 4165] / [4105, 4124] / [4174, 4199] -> -0.3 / 0.523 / 0.487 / 0.501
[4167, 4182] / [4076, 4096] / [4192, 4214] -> 1.5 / 0.533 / 0.521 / 0.524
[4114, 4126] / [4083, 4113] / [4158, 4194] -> -0.8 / 0.508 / 0.498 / 0.506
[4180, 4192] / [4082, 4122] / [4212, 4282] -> 0.9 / 0.514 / 0.542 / 0.53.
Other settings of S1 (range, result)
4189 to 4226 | 0.513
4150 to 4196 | 0.495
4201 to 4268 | 0.534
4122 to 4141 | 0.51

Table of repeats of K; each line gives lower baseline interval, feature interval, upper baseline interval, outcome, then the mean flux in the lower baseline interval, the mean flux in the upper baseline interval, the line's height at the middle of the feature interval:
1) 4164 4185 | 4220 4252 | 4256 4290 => -1.54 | 0.482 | 0.541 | 0.519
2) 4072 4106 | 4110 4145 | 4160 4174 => 0.01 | 0.508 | 0.519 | 0.513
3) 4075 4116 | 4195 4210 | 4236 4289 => 0.52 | 0.509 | 0.553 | 0.537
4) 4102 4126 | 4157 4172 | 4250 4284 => 0.06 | 0.518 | 0.548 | 0.528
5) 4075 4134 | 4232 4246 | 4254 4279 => -0.68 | 0.512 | 0.546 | 0.54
